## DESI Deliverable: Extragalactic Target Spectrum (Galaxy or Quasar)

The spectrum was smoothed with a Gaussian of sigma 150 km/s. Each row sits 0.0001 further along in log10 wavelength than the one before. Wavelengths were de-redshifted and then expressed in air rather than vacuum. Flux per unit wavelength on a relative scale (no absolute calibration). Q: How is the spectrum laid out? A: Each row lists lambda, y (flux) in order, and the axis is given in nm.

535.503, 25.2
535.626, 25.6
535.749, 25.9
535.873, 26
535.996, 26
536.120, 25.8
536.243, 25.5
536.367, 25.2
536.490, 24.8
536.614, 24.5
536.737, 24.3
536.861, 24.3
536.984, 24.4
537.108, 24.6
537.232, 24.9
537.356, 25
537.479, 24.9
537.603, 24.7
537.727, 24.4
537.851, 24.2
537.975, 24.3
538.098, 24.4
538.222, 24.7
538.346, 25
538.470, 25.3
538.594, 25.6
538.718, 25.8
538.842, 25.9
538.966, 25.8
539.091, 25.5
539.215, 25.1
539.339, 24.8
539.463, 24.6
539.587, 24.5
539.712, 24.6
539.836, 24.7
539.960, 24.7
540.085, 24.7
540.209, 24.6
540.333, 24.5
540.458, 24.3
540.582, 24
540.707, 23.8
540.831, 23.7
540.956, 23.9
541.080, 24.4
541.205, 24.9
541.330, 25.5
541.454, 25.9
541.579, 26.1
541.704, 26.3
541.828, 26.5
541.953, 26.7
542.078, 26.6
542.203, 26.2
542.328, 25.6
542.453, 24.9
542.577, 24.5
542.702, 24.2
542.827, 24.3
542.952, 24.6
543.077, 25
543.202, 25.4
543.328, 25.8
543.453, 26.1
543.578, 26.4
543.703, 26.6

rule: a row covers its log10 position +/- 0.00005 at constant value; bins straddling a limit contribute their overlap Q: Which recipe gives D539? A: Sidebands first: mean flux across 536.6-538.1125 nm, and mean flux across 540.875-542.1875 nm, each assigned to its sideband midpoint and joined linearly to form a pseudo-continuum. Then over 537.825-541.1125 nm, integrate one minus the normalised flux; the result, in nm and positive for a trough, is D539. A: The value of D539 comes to 0.05 nm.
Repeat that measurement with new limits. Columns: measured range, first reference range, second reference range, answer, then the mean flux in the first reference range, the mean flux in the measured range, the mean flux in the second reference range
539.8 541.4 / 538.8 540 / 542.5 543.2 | 0.03 nm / 25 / 24.4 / 24.6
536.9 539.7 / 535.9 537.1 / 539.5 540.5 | -0.02 nm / 25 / 24.9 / 24.6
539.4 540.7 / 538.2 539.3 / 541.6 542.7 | 0.06 nm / 25.4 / 24.5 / 25.8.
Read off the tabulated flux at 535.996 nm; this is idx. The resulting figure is 26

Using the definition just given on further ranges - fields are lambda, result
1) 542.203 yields 26.2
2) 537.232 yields 24.9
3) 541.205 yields 24.9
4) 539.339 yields 24.8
